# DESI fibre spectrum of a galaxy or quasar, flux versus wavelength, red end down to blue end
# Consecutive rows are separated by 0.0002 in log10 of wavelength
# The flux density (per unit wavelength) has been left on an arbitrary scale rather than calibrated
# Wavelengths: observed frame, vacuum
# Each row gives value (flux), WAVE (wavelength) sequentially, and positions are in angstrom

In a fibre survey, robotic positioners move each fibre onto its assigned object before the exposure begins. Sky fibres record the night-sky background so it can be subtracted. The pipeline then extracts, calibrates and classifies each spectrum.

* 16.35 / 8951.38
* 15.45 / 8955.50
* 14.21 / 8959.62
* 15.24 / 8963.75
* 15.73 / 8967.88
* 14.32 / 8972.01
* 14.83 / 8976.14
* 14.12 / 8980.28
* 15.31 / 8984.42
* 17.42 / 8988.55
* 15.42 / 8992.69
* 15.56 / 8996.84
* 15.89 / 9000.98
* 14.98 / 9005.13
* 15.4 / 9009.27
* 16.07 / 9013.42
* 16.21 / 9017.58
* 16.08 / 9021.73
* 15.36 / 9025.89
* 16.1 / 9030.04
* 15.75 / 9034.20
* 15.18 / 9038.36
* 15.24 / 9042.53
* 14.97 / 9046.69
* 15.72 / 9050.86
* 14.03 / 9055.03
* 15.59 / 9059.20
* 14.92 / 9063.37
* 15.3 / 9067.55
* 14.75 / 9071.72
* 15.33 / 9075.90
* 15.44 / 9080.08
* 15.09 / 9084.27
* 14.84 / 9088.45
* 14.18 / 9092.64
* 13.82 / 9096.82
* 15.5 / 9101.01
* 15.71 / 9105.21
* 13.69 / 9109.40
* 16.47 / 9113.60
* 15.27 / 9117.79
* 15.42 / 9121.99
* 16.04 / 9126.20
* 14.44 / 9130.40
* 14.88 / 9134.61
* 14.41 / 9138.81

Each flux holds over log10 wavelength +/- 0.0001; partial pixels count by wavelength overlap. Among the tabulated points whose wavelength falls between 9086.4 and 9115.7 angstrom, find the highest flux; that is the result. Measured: 16.47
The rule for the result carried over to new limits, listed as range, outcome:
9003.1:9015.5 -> 16.07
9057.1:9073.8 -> 15.59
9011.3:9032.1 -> 16.21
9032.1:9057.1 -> 15.75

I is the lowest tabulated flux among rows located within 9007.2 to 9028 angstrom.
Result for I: 15.36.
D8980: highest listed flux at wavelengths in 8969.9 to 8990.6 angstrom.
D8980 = 17.42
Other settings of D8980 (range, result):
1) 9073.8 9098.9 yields 15.44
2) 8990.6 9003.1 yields 15.89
